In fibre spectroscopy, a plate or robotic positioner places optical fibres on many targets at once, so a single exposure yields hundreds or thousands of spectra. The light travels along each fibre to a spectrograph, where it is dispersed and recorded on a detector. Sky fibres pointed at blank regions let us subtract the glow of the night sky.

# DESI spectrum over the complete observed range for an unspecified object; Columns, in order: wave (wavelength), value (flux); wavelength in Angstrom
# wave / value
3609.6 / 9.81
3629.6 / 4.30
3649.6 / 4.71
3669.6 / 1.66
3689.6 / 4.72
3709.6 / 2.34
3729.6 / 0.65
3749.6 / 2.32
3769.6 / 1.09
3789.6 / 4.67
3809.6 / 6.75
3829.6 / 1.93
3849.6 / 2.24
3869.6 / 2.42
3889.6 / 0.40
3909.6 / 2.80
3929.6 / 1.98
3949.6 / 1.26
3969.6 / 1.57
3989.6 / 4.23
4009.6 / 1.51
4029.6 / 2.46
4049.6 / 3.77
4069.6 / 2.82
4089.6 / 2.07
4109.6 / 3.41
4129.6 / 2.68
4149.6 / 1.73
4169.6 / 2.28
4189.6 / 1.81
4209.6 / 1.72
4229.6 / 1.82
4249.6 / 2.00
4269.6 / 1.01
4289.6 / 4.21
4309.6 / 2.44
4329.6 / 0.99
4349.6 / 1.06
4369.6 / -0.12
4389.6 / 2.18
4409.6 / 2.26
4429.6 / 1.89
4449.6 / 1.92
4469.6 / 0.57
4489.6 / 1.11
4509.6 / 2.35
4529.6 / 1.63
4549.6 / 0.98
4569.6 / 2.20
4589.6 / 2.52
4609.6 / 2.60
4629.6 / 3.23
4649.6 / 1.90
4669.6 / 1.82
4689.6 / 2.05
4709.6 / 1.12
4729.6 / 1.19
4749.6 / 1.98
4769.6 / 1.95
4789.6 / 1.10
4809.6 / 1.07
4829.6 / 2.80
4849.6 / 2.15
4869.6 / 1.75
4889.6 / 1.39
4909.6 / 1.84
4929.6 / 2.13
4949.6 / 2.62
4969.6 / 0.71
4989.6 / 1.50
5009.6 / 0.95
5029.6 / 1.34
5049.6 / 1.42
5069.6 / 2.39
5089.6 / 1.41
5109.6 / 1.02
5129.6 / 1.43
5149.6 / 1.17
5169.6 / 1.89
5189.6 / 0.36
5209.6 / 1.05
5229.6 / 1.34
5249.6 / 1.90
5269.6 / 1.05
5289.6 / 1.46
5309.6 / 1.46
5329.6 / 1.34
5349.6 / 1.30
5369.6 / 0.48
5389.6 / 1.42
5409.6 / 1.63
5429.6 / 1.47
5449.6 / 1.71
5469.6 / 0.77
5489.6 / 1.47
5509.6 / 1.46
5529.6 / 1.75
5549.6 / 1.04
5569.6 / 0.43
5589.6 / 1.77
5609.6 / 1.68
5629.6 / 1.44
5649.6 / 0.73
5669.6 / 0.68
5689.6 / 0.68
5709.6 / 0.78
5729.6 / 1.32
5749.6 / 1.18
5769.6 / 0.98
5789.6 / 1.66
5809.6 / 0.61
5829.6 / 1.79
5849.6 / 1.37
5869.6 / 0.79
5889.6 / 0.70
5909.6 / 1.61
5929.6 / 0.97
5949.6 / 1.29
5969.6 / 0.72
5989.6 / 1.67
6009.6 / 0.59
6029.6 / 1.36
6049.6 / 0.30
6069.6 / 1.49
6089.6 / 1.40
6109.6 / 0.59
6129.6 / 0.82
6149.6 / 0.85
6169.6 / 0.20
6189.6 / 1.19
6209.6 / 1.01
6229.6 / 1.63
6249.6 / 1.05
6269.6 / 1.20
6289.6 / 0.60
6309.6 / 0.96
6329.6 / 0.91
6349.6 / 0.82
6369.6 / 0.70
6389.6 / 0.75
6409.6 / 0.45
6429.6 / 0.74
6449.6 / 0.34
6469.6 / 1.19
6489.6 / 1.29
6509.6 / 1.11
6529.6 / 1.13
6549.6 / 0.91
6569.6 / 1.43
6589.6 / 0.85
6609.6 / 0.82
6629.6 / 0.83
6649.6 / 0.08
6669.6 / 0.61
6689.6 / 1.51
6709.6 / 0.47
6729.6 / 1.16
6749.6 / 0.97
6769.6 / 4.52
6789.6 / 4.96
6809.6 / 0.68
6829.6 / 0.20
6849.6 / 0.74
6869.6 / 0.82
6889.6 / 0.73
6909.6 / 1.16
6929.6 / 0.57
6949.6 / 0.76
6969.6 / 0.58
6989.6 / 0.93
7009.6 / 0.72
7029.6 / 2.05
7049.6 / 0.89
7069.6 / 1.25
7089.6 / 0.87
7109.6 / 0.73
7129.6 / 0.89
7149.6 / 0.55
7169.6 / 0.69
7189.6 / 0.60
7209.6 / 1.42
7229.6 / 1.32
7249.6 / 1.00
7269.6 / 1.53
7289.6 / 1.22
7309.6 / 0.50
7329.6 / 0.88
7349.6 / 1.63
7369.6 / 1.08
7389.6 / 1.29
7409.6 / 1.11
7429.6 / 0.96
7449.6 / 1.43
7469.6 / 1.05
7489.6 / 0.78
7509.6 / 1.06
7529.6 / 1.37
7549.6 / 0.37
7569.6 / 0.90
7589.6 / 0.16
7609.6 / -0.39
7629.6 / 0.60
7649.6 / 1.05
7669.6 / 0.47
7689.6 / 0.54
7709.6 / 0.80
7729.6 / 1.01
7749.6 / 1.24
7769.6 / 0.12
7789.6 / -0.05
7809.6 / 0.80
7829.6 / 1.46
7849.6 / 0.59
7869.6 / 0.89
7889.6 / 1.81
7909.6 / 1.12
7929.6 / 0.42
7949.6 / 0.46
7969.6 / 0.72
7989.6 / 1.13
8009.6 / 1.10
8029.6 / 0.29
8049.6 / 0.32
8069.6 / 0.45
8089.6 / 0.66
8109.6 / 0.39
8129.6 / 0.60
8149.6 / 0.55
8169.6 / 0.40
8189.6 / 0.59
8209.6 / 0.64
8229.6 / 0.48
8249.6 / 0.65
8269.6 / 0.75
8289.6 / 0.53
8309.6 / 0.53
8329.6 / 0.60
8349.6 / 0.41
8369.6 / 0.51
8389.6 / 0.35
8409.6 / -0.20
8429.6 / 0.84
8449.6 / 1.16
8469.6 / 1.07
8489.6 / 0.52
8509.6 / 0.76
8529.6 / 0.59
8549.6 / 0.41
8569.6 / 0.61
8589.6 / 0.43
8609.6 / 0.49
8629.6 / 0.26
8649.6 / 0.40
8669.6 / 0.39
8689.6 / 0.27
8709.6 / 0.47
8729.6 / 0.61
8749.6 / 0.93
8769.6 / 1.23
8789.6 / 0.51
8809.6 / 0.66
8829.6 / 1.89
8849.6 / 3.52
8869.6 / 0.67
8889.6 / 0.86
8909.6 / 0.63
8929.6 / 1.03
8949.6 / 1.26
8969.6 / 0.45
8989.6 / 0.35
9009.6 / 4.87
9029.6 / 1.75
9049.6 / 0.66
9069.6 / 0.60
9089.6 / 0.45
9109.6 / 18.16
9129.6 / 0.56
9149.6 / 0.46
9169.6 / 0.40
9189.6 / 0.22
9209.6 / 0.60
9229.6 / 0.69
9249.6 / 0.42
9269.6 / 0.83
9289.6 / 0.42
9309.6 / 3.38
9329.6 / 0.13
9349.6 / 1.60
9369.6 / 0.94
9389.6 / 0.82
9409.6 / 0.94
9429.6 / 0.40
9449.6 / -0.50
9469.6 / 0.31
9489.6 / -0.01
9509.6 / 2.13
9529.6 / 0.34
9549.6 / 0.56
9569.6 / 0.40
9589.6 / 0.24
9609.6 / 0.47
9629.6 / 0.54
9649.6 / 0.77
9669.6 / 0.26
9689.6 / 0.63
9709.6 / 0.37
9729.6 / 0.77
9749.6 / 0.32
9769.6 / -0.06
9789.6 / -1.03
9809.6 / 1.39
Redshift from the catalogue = 0.818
